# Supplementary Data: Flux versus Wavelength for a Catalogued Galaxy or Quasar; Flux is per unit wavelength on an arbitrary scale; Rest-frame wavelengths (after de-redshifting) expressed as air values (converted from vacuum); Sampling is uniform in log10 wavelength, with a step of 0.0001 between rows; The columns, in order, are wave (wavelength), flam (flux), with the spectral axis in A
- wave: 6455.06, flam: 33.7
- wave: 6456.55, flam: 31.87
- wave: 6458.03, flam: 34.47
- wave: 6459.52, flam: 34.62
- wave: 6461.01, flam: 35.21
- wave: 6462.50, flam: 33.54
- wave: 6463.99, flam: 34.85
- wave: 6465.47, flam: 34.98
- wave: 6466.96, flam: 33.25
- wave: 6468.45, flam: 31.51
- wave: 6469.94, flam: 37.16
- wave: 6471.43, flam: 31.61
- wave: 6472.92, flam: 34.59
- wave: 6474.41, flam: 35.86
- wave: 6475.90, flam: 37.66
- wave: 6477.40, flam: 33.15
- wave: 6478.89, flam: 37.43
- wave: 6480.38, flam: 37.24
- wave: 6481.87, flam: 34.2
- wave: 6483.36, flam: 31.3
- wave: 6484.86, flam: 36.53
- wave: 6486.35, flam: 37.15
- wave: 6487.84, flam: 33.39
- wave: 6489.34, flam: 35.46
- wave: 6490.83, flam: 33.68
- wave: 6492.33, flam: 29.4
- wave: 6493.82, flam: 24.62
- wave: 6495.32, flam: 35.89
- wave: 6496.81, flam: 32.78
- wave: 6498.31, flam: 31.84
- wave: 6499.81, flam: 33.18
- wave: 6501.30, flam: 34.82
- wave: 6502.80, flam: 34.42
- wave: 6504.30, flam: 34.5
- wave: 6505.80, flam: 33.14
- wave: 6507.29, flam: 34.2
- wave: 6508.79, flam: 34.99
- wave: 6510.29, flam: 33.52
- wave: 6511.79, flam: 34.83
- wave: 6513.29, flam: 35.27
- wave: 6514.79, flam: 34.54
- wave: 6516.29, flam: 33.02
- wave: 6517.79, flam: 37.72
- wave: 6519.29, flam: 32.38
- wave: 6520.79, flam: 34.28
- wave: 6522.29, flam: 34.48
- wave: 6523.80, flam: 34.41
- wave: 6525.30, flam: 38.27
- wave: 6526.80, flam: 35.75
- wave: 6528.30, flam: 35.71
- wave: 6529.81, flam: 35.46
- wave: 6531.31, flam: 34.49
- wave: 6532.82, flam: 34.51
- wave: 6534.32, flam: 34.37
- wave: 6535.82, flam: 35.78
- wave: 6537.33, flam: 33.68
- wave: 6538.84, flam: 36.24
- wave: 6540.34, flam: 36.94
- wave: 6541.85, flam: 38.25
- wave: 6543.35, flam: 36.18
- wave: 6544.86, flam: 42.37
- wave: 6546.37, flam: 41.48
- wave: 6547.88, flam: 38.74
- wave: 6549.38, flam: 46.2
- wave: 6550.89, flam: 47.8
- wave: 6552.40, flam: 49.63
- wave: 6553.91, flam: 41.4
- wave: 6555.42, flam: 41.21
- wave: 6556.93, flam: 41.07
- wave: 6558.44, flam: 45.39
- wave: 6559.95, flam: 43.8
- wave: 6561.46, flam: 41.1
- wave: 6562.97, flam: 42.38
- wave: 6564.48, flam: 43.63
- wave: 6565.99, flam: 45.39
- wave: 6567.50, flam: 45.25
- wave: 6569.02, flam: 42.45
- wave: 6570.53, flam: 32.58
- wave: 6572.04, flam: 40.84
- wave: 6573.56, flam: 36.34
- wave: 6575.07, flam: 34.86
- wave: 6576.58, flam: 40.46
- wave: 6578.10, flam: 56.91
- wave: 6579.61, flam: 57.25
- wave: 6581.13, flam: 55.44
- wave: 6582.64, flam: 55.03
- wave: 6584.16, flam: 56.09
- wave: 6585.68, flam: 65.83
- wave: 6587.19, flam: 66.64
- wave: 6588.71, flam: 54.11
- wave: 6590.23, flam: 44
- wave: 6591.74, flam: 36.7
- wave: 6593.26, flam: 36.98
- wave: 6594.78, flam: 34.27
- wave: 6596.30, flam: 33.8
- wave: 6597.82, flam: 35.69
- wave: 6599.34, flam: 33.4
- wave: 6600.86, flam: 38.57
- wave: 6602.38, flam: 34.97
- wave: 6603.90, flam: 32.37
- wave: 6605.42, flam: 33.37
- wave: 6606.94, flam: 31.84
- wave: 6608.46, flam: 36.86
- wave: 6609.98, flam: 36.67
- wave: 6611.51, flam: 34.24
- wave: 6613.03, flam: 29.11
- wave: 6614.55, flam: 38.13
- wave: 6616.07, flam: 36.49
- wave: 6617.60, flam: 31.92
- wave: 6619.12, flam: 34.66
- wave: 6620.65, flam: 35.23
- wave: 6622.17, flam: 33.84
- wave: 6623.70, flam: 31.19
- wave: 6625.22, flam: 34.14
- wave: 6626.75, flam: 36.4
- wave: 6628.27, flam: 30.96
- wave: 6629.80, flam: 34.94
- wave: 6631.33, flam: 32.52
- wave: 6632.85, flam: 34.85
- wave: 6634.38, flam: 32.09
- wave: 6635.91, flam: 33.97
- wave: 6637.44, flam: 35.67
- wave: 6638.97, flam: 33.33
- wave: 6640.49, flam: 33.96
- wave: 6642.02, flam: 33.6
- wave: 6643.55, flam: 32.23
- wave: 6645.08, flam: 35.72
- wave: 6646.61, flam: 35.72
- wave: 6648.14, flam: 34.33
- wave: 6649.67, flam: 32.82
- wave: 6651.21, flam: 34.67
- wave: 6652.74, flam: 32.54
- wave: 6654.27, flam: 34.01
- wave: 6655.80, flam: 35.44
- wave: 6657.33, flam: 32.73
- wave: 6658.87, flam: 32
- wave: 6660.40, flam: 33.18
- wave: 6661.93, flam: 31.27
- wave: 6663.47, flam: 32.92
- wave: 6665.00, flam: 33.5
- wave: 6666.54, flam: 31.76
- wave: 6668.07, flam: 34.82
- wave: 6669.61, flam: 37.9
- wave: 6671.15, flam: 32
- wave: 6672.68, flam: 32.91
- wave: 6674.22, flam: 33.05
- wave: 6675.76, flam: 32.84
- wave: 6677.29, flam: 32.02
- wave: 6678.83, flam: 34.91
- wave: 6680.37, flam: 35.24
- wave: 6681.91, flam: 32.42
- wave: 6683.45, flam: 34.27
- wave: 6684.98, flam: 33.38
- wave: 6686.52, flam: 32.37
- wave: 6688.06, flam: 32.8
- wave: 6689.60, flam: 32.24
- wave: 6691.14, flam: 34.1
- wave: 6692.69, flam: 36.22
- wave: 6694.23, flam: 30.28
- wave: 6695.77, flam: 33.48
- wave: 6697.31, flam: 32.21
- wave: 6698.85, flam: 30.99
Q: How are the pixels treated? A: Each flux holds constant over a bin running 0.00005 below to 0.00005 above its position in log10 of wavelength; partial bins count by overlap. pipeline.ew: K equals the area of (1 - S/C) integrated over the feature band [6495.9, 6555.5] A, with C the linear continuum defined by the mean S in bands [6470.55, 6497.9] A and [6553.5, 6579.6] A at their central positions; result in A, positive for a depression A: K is 2.83 A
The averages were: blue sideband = 34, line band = 36.5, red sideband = 42.5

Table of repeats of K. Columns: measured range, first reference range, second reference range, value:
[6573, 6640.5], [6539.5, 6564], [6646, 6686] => -1.6 A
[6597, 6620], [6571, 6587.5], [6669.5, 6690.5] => 5.6 A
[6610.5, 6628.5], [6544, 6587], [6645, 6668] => 2.1 A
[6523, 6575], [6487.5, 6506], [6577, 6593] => 6.5 A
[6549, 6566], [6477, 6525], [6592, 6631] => -4.8 A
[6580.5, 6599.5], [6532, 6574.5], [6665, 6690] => -4.3 A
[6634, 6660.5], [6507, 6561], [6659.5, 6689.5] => 0.3 A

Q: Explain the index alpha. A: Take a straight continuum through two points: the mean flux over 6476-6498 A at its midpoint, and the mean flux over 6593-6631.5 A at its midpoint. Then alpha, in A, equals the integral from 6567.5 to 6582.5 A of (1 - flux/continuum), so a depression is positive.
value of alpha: -4.6 A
